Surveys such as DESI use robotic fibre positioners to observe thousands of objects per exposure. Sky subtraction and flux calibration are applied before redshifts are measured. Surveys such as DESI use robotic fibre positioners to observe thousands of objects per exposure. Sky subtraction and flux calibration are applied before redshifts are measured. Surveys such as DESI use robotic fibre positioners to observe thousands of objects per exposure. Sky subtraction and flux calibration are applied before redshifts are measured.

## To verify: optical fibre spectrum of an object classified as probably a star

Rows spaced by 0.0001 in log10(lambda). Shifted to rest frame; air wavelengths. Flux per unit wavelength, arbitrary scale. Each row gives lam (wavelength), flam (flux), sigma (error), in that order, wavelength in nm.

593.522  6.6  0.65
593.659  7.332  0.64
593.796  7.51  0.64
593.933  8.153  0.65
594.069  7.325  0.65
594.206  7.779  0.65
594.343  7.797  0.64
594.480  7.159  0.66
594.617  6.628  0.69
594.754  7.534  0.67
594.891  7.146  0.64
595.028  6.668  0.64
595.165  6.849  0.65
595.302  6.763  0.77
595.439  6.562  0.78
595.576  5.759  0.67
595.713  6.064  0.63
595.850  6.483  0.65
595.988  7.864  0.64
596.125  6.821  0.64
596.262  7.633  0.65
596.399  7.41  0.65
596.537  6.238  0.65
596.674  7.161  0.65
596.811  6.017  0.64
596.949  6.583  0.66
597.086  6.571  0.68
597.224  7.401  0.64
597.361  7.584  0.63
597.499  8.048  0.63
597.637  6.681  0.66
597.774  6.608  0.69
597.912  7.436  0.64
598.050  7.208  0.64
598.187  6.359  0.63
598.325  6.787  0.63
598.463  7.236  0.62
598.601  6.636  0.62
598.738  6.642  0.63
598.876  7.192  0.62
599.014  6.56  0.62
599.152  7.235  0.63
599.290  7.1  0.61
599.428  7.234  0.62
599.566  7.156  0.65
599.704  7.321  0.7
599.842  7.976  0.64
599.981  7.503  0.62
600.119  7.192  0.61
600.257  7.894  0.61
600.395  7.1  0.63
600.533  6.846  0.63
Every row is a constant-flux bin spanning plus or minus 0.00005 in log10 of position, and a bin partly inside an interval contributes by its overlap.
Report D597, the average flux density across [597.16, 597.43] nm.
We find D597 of 7.5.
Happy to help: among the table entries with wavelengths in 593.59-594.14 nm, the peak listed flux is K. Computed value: 8.153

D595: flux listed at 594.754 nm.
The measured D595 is 7.534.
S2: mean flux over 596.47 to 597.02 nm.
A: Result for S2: 6.51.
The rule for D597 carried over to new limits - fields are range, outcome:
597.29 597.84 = 7.24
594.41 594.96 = 7.11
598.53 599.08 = 6.77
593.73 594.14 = 7.67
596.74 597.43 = 6.83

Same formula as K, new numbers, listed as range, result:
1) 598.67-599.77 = 7.321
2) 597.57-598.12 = 7.436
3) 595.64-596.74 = 7.864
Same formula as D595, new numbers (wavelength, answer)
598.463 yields 7.236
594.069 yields 7.325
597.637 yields 6.681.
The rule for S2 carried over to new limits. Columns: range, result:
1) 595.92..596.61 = 7.2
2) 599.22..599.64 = 7.17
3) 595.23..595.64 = 6.38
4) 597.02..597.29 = 6.97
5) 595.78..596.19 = 7.05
